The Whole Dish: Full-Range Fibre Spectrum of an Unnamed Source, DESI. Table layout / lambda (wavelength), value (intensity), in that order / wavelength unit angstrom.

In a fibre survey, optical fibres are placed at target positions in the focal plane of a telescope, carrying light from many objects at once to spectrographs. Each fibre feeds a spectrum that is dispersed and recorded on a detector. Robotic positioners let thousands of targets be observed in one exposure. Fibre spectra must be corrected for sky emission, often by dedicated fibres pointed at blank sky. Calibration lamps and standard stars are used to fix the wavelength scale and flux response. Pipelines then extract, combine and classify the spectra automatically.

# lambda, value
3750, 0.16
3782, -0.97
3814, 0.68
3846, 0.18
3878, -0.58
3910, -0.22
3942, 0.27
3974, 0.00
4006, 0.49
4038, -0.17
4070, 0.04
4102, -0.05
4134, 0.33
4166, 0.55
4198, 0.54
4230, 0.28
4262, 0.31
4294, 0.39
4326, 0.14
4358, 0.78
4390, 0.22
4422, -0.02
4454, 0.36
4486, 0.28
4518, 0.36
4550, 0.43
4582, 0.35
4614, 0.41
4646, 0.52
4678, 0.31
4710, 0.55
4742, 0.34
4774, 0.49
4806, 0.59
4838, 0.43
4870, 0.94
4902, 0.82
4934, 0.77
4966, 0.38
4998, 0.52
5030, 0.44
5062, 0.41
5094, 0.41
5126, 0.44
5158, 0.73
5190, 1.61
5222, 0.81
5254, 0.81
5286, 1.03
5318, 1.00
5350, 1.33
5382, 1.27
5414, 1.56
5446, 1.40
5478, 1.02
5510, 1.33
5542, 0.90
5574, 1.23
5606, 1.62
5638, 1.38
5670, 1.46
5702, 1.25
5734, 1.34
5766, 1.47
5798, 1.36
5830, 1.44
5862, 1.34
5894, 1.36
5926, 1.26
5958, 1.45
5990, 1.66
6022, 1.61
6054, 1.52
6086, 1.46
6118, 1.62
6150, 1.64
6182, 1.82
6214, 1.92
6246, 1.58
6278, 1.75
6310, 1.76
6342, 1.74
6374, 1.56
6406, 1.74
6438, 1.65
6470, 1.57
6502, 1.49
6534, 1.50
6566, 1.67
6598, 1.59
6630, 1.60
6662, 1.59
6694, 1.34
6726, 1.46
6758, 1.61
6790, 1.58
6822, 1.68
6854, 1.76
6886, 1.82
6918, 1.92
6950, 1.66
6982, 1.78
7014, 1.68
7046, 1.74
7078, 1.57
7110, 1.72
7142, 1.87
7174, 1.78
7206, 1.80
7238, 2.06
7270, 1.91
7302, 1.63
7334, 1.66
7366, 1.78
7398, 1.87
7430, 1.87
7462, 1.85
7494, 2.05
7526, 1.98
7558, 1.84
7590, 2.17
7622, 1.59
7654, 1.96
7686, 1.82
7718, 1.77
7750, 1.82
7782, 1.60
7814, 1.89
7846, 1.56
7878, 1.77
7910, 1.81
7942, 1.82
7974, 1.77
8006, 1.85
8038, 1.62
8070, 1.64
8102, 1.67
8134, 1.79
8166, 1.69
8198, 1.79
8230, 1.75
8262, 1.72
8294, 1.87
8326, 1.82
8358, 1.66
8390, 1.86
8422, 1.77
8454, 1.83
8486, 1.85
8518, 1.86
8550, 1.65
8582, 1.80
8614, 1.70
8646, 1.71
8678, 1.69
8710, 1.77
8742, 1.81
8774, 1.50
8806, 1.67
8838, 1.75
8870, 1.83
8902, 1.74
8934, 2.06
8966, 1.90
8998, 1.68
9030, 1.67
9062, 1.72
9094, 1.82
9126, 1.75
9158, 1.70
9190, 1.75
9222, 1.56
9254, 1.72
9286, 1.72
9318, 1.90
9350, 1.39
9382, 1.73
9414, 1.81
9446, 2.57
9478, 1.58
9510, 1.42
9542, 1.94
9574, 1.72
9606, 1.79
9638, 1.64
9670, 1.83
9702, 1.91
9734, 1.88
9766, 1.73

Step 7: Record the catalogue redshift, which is 0.29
